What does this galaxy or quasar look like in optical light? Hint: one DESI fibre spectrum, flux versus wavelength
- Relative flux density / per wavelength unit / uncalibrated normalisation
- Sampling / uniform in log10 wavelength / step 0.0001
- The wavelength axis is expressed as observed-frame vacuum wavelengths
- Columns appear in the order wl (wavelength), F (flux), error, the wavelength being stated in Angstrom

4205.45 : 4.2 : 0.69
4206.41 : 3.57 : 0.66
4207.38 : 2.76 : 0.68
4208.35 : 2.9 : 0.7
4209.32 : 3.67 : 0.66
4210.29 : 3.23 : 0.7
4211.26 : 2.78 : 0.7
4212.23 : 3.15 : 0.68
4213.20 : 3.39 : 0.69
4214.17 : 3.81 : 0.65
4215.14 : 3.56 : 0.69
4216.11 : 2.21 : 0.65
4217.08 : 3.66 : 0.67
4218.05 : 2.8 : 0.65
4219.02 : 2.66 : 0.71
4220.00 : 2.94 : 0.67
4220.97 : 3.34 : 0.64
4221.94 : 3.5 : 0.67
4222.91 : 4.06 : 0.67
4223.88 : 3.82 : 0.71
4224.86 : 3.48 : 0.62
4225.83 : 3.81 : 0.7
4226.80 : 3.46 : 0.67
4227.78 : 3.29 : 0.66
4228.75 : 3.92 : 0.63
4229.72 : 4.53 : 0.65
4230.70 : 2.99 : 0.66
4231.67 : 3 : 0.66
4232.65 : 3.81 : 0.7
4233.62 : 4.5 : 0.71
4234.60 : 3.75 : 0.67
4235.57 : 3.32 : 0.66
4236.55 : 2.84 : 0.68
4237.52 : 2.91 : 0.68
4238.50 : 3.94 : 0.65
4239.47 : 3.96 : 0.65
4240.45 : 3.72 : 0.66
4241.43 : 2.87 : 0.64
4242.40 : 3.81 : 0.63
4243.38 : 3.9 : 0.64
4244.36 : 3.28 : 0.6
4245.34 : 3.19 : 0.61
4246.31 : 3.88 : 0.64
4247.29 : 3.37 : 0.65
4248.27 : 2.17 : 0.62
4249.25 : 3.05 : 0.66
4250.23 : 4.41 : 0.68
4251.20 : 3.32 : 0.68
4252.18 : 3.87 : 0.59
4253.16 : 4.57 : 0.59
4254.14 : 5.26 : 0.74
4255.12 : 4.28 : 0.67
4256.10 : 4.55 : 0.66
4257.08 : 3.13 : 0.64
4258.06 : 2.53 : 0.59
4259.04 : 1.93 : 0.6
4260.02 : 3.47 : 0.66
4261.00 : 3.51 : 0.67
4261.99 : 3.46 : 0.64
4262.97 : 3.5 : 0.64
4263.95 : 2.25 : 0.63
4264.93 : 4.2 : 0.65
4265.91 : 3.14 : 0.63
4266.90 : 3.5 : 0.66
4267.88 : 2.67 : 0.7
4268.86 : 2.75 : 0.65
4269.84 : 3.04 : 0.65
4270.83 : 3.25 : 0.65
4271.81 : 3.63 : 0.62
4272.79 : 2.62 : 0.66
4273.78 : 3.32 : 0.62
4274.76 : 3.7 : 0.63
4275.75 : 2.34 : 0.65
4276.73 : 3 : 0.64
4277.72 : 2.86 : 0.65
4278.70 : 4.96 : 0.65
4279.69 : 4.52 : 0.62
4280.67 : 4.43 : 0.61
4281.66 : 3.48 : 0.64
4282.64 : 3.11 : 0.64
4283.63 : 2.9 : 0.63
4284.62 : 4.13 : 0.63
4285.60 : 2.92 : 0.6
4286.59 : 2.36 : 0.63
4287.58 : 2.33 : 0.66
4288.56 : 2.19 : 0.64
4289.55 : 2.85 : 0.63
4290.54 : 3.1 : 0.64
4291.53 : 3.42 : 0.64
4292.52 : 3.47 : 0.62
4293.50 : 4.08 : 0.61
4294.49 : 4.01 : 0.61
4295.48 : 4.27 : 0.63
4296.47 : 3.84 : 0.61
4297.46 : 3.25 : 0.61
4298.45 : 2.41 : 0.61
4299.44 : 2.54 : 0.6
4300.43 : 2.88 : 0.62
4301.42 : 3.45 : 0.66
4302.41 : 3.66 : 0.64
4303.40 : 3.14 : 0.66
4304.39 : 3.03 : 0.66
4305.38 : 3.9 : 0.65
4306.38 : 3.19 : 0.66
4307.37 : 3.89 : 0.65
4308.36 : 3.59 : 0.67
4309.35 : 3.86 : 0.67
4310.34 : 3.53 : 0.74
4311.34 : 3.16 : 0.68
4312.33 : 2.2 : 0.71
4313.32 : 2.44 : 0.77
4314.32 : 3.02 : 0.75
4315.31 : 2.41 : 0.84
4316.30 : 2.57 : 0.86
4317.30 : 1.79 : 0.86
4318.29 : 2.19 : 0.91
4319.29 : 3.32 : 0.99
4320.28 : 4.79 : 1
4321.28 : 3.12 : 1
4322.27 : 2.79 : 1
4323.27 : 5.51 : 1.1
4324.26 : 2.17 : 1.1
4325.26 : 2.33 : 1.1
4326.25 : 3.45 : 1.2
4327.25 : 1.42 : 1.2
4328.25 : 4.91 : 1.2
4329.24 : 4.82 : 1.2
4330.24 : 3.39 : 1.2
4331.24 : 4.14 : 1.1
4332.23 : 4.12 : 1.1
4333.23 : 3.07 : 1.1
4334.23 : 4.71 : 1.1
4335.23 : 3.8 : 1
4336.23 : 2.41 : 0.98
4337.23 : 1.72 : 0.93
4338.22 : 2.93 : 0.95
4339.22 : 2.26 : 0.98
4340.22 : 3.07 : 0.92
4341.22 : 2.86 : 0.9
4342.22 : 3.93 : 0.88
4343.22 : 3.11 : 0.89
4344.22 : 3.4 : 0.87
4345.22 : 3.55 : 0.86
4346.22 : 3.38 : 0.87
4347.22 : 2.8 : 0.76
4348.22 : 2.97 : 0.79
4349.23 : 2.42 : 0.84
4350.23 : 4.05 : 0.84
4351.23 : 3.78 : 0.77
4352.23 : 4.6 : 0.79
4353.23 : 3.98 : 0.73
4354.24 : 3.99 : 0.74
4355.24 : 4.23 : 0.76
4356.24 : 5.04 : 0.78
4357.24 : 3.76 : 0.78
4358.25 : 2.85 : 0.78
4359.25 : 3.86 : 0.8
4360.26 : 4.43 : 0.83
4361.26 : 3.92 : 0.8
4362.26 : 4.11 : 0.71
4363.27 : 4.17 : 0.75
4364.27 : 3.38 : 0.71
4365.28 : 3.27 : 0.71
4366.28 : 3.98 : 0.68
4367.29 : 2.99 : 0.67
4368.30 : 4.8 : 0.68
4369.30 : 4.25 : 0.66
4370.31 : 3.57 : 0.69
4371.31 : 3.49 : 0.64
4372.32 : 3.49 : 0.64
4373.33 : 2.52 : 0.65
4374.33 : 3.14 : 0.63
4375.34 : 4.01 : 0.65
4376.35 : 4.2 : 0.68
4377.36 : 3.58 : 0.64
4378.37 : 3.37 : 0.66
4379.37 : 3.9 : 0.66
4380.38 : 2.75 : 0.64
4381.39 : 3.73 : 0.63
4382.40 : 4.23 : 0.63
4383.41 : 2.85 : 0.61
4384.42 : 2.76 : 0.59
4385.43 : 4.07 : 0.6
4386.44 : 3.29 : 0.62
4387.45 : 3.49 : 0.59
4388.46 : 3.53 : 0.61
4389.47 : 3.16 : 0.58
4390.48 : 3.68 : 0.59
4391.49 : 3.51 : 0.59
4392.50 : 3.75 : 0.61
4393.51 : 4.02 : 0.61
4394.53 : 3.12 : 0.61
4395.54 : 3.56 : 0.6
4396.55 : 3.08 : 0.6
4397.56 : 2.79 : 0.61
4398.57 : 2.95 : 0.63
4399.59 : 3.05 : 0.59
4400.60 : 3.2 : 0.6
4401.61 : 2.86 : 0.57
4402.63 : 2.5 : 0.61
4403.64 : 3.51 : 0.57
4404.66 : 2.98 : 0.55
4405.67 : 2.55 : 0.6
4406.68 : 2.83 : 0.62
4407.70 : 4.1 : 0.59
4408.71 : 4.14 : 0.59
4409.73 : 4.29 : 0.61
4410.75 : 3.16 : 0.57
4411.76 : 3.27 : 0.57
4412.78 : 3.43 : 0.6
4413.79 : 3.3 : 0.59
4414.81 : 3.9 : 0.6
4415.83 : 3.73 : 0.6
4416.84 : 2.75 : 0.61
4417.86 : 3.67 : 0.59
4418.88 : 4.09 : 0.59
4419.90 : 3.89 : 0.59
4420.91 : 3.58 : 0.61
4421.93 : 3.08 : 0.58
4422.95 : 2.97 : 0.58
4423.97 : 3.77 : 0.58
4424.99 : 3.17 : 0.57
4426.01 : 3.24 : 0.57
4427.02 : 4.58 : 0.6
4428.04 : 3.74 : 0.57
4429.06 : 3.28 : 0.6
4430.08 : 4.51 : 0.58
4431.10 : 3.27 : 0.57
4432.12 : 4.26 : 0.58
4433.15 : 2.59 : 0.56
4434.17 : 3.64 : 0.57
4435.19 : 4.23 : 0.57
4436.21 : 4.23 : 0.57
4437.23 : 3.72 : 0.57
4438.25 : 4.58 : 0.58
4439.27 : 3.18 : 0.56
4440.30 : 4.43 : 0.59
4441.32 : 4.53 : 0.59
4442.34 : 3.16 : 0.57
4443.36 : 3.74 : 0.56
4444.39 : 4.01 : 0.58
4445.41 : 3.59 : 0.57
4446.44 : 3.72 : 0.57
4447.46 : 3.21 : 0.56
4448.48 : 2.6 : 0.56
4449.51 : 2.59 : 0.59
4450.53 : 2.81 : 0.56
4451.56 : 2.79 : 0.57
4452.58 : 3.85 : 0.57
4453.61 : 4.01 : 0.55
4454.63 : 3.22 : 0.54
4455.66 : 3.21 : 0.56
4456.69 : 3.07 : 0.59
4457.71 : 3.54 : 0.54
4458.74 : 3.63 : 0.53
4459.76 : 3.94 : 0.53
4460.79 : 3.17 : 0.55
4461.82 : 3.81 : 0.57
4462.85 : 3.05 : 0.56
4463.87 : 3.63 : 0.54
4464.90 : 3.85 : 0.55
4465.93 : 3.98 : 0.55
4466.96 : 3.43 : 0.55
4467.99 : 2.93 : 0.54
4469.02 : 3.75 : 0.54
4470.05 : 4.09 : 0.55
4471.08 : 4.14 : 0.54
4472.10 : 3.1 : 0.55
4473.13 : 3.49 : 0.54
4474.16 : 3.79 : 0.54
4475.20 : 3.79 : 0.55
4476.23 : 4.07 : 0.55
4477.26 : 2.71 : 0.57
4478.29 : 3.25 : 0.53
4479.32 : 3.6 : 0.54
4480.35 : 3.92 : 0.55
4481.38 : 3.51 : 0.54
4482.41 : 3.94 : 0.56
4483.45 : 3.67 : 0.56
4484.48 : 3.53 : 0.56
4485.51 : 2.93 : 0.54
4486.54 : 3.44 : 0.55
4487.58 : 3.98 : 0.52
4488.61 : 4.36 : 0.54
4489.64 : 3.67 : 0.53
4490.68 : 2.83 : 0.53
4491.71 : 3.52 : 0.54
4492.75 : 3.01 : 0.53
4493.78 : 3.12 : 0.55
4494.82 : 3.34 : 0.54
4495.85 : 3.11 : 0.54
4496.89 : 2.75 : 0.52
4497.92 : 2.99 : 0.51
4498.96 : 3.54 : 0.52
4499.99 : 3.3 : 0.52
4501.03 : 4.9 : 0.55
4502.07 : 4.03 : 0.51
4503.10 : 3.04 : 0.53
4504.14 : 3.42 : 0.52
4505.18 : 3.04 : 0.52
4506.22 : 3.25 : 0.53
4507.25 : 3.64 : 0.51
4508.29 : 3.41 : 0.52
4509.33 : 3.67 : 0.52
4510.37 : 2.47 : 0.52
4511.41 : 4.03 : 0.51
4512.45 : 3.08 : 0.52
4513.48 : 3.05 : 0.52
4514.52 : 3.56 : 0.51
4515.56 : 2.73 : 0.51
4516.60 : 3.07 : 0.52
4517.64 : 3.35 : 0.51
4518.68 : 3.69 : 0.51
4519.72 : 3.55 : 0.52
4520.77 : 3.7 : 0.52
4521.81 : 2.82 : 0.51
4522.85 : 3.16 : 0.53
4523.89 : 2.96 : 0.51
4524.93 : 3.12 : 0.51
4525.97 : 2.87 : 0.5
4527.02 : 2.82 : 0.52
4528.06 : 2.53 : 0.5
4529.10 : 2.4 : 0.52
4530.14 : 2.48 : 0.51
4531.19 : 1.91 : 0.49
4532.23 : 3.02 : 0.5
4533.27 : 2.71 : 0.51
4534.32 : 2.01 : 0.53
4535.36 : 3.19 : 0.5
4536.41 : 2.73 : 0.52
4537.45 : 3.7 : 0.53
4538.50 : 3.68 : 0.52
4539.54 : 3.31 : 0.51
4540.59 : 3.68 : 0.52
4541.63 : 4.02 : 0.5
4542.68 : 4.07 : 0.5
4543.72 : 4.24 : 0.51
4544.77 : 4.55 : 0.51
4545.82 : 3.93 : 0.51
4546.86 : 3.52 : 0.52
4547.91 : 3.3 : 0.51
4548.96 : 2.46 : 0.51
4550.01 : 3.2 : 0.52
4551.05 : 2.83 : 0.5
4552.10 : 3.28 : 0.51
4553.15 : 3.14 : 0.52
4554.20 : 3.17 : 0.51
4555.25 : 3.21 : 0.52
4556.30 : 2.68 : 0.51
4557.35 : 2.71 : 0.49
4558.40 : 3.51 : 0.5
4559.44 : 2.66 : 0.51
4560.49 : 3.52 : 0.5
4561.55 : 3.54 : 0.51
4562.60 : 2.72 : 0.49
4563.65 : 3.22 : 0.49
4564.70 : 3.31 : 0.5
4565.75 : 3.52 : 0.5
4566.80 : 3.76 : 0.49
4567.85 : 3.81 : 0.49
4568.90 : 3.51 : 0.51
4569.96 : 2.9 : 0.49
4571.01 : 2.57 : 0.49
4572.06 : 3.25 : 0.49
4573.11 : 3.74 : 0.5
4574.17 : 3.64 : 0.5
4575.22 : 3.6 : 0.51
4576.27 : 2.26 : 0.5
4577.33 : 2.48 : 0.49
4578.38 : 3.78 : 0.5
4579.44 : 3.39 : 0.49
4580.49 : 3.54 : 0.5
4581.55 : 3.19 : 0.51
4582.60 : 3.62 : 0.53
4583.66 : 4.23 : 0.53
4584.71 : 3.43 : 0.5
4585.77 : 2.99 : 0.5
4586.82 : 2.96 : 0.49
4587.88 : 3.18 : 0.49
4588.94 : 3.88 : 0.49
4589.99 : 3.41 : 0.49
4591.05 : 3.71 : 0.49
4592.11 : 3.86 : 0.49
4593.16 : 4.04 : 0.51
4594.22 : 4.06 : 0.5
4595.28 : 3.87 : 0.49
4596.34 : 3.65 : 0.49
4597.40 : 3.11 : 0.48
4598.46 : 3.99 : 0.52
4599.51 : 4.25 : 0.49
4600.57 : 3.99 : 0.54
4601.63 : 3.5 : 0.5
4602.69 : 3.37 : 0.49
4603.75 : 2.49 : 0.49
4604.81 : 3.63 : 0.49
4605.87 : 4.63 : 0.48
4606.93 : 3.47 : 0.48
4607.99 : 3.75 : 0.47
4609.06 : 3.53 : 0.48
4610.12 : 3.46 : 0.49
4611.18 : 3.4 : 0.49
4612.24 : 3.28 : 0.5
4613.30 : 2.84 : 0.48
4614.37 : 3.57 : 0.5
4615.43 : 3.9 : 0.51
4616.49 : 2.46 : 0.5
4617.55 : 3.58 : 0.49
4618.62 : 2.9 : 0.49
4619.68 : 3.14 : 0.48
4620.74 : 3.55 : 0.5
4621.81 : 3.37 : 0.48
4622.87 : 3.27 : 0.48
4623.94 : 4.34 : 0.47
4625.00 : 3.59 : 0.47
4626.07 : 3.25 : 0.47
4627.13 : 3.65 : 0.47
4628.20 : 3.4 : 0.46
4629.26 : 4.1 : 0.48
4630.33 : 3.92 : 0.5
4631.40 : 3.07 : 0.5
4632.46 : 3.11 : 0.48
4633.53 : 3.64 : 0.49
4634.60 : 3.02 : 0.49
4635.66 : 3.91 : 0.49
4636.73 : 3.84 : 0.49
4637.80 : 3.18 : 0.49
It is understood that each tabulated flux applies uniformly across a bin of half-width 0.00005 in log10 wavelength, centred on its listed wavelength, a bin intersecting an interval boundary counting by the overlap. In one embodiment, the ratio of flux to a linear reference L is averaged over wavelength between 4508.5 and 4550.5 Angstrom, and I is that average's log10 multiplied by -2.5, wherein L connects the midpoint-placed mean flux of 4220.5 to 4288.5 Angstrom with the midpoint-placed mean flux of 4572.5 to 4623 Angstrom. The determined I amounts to 0.09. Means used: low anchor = 3.45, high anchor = 3.48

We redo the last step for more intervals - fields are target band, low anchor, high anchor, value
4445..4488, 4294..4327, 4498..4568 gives -0.080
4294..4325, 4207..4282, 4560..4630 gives 0.074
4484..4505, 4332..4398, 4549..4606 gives 0.001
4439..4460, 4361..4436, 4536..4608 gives 0.008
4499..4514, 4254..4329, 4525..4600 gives -0.050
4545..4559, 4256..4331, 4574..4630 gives 0.093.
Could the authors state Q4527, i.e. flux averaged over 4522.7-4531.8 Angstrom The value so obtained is 2.68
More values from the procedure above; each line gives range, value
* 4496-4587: 3.26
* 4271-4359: 3.33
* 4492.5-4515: 3.36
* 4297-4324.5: 3.14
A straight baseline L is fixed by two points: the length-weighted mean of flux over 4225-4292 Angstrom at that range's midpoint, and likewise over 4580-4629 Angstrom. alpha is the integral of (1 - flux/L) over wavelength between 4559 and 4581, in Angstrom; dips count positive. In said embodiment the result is 1.5 Angstrom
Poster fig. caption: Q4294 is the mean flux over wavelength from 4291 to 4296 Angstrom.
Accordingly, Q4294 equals 3.85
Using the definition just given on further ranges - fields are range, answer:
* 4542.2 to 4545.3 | 4.29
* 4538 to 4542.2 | 3.68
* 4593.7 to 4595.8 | 3.96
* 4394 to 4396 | 3.33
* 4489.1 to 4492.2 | 3.35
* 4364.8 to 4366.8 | 3.63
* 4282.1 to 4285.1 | 3.38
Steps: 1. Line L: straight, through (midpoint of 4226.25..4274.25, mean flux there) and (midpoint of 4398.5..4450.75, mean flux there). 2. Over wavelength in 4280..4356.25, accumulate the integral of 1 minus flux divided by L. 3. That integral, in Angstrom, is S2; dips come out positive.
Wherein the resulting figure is 3.8 Angstrom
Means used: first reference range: 3.46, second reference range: 3.51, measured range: 3.31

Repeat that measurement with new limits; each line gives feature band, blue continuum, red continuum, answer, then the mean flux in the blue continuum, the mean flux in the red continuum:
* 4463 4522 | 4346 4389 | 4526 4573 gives -2.3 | 3.65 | 3.19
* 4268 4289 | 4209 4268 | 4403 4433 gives 1.5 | 3.46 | 3.54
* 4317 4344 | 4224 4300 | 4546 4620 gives 1.1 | 3.42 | 3.38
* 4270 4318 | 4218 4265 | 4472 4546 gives 3.5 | 3.51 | 3.34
